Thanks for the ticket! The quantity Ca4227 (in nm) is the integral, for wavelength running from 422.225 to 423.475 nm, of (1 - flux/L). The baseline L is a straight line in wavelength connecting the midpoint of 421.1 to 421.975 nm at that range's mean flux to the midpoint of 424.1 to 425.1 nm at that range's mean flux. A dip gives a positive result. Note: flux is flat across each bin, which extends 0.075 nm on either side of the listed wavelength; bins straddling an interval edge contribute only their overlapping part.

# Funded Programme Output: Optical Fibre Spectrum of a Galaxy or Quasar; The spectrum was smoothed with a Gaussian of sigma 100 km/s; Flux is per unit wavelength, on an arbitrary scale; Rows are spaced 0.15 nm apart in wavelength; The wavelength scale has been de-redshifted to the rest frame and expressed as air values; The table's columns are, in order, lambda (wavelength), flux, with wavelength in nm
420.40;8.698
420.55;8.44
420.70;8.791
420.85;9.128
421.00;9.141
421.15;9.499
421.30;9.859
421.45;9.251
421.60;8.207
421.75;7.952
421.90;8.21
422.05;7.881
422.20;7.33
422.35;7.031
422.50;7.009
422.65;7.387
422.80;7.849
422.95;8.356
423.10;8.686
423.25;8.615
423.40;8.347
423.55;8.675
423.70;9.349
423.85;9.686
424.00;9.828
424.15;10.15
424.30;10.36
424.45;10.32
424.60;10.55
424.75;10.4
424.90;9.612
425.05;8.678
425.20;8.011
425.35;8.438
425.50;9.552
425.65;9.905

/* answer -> 0.20 nm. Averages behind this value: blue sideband 8.81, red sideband 10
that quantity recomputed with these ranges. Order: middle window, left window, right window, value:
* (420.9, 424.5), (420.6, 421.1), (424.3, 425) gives 0.333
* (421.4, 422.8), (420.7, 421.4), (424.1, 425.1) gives 0.258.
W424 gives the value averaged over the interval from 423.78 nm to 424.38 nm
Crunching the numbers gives 10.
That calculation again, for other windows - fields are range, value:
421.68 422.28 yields 7.84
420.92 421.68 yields 9.18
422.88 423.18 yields 8.53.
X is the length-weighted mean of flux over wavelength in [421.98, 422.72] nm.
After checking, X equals 7.32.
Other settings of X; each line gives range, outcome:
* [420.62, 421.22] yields 9.13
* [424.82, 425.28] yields 8.78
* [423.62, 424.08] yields 9.62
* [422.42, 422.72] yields 7.19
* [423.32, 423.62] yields 8.51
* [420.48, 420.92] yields 8.79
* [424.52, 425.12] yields 9.82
